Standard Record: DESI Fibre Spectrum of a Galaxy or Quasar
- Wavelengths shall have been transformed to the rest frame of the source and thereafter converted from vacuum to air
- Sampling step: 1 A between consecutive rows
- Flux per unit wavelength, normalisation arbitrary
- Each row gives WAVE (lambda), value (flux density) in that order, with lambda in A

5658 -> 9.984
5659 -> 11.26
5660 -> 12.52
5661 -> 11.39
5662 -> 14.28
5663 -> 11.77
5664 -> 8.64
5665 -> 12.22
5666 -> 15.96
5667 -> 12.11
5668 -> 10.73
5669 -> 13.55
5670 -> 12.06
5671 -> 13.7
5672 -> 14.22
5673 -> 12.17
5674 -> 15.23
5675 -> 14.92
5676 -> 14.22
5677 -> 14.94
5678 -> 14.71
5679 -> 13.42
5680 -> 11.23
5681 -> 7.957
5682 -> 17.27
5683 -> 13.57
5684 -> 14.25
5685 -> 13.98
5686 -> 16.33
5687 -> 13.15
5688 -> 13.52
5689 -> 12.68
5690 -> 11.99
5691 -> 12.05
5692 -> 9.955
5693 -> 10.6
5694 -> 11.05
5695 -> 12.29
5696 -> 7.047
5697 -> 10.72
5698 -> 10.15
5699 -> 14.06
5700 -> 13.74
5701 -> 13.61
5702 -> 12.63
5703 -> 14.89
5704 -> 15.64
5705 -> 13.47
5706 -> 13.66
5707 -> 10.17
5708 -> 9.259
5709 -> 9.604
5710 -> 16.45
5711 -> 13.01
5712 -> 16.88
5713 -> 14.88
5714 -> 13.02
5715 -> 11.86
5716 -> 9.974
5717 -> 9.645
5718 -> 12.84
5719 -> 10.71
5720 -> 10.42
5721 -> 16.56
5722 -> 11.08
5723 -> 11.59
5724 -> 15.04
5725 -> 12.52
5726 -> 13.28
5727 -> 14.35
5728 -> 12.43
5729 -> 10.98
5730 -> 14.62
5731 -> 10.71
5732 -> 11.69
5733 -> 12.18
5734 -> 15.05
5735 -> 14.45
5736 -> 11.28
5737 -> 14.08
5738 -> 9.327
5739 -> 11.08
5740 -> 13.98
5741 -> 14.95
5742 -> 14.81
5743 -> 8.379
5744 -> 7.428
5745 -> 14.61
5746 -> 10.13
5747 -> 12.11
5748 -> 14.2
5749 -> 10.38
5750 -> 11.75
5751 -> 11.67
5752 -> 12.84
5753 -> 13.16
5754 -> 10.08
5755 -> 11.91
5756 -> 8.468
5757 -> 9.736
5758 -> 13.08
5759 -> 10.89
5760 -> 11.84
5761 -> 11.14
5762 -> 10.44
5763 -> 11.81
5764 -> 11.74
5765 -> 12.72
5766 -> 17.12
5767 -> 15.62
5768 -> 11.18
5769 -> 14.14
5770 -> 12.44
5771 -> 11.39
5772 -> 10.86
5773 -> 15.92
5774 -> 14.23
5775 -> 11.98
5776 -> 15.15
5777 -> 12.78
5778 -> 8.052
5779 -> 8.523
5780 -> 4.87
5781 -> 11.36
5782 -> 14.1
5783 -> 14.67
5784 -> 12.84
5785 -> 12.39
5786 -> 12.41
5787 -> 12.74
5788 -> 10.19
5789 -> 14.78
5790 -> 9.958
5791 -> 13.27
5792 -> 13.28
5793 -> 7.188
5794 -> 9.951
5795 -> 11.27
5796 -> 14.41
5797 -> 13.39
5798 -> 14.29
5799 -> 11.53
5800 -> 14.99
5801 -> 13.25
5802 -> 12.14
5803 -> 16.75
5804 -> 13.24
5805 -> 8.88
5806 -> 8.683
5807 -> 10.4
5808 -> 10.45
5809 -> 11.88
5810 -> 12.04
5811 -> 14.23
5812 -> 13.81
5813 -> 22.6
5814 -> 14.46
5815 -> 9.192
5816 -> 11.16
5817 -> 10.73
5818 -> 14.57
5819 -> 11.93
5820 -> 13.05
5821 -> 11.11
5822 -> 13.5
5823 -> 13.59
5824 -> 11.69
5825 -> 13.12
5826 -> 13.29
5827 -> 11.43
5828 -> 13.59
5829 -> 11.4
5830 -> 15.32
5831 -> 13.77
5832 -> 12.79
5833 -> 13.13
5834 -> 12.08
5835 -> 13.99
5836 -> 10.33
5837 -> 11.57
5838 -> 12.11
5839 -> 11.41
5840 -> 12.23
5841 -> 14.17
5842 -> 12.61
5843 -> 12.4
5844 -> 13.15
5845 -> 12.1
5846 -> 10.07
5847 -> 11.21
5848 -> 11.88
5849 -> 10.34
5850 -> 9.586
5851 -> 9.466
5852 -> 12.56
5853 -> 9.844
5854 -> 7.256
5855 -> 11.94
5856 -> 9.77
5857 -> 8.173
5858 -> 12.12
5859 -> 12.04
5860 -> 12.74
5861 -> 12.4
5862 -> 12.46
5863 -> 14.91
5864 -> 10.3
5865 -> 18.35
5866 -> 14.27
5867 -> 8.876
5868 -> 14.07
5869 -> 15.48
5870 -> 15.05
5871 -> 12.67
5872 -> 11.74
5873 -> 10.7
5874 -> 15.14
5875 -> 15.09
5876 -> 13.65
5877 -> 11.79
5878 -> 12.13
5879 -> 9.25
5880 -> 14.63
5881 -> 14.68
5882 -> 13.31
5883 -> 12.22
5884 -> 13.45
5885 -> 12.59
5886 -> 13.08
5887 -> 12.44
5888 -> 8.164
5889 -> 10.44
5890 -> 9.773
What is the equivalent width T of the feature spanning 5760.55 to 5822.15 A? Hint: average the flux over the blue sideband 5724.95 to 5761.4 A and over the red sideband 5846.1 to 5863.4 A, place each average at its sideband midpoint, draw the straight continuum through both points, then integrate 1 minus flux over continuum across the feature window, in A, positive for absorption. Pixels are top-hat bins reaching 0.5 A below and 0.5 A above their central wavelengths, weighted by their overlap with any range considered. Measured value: -4.2 A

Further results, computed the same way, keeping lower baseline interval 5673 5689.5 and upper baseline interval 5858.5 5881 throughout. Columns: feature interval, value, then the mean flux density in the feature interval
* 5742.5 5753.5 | 1.7 A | 11.5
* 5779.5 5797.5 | 2.1 A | 11.8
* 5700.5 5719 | 1.2 A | 12.8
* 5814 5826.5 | 0.9 A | 12.3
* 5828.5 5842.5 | 0.6 A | 12.6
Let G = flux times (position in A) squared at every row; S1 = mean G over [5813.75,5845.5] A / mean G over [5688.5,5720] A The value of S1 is 1.1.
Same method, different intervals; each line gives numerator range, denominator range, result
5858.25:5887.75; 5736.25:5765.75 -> 1.16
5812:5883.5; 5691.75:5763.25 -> 1.07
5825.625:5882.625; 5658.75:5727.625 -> 1.02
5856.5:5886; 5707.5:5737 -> 1.07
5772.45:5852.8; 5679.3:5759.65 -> 1.03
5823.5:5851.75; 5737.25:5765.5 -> 1.08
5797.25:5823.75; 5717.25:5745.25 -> 1.05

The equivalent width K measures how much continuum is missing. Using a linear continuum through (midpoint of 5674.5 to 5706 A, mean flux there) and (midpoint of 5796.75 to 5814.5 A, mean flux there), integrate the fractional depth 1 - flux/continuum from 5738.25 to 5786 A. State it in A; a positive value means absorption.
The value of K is 3.9 A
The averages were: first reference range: 12.9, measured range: 12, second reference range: 13.2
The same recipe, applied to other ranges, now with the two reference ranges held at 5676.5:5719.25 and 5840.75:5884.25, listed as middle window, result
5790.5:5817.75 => -0.3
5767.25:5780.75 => 0.8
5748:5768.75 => 0.9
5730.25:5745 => 0.4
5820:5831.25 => -0.5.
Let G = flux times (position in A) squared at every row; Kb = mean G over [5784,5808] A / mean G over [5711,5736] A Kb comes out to 1.0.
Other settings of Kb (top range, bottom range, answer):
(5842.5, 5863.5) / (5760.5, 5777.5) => 0.89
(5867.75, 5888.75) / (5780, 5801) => 1.08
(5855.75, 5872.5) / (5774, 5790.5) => 1.11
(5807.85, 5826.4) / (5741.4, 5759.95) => 1.16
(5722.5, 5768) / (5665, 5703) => 0.97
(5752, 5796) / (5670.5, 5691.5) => 0.91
